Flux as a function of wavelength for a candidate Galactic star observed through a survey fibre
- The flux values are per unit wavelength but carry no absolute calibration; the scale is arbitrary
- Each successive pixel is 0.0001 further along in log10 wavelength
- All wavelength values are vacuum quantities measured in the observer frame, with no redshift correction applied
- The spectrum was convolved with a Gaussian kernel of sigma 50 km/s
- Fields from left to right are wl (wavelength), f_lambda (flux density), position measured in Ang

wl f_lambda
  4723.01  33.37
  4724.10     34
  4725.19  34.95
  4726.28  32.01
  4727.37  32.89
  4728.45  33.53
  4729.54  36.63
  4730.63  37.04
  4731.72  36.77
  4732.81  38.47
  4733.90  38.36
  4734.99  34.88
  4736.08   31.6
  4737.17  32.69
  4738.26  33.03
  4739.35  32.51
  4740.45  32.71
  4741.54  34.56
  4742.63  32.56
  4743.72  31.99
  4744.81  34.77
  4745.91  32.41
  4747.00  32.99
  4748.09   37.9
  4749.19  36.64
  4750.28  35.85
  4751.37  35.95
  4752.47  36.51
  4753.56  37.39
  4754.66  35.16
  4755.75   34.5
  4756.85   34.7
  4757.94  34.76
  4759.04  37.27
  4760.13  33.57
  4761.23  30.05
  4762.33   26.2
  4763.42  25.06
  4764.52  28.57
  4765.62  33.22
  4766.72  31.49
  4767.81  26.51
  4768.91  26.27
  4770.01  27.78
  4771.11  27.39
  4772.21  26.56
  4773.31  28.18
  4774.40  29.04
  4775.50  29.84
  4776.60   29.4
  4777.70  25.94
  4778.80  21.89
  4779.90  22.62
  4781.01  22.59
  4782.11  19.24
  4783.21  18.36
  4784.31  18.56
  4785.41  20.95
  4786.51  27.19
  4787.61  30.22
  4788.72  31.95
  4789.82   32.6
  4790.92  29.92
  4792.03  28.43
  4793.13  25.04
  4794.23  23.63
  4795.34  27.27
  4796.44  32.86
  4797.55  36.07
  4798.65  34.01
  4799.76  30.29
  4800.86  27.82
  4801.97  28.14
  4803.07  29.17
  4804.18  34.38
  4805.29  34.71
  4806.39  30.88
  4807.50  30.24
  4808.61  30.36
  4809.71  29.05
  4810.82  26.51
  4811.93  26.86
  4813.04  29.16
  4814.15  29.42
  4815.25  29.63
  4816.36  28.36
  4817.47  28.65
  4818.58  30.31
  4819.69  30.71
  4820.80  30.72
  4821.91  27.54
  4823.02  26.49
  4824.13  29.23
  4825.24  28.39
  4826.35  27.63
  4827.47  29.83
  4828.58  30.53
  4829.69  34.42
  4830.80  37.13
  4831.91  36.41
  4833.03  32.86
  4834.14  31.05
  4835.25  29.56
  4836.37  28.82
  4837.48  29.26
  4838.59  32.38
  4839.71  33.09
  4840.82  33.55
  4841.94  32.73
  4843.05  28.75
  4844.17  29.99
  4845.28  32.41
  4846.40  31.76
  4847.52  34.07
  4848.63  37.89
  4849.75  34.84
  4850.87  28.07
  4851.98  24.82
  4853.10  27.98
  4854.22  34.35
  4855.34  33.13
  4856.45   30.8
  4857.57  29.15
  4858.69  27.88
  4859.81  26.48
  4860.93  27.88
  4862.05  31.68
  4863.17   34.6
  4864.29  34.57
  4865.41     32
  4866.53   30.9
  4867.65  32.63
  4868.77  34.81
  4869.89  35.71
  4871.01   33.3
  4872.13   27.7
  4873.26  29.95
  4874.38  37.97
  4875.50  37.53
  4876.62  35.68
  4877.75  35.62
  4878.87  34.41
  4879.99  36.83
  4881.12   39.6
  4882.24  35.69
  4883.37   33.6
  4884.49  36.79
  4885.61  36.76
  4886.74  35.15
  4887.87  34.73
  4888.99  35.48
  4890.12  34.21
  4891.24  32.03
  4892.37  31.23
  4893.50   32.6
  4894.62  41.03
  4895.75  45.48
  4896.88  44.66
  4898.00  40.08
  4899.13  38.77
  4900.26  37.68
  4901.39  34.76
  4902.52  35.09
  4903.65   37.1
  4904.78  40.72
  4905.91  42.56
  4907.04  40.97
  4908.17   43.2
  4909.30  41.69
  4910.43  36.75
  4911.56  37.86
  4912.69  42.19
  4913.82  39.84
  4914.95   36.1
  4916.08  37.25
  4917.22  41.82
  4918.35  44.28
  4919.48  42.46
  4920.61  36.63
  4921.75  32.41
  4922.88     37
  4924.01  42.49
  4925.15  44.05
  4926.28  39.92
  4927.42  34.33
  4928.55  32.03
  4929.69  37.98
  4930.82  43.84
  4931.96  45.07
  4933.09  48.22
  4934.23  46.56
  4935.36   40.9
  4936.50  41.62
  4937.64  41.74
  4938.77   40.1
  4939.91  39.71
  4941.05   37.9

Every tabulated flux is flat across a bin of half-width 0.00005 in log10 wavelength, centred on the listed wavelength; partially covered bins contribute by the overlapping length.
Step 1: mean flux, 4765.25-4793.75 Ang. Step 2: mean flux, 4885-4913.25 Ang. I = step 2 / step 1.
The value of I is 1.44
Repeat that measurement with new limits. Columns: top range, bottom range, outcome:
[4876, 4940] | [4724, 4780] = 1.20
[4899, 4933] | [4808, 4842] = 1.30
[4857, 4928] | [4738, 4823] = 1.22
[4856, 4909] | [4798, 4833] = 1.17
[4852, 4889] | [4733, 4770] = 1.00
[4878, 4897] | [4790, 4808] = 1.20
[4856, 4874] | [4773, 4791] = 1.22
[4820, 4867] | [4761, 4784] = 1.18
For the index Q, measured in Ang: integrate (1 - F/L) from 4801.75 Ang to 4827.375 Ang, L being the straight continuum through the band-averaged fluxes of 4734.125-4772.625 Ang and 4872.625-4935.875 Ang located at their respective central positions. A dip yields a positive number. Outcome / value 4.0 Ang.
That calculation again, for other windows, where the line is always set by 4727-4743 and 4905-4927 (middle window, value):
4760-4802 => 9.9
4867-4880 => 1.5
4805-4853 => 8.7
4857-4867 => 2.0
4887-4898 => 0.6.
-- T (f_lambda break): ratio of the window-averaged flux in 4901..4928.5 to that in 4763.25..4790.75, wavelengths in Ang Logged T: 1.48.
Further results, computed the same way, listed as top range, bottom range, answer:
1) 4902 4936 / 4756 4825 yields 1.40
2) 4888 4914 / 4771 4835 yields 1.34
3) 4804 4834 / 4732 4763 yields 0.89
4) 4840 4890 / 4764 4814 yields 1.18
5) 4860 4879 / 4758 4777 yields 1.13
